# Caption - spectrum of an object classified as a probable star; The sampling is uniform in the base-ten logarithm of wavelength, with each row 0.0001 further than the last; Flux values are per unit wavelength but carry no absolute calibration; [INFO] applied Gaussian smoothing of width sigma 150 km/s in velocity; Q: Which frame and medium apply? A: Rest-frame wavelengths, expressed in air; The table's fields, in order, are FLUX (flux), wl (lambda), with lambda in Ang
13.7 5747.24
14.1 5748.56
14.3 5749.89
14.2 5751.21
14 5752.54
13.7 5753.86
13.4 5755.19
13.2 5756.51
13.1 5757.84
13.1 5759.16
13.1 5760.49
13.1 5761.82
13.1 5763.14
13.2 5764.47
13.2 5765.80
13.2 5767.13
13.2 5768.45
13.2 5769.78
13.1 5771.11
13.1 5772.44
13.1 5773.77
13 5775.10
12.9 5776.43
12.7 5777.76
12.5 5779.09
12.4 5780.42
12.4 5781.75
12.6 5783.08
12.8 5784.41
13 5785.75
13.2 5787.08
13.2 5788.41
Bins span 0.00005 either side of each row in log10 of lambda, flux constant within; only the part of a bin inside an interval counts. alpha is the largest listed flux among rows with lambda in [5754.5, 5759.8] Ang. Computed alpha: 13.4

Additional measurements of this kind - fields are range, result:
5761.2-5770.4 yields 13.2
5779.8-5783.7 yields 12.6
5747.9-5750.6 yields 14.3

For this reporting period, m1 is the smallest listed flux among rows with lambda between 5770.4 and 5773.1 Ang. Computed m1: 13.1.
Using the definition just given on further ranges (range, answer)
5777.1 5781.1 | 12.4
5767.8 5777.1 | 12.9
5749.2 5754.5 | 13.7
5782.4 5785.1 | 12.6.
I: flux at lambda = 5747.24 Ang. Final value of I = 13.7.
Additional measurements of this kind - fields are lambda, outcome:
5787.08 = 13.2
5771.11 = 13.1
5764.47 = 13.2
